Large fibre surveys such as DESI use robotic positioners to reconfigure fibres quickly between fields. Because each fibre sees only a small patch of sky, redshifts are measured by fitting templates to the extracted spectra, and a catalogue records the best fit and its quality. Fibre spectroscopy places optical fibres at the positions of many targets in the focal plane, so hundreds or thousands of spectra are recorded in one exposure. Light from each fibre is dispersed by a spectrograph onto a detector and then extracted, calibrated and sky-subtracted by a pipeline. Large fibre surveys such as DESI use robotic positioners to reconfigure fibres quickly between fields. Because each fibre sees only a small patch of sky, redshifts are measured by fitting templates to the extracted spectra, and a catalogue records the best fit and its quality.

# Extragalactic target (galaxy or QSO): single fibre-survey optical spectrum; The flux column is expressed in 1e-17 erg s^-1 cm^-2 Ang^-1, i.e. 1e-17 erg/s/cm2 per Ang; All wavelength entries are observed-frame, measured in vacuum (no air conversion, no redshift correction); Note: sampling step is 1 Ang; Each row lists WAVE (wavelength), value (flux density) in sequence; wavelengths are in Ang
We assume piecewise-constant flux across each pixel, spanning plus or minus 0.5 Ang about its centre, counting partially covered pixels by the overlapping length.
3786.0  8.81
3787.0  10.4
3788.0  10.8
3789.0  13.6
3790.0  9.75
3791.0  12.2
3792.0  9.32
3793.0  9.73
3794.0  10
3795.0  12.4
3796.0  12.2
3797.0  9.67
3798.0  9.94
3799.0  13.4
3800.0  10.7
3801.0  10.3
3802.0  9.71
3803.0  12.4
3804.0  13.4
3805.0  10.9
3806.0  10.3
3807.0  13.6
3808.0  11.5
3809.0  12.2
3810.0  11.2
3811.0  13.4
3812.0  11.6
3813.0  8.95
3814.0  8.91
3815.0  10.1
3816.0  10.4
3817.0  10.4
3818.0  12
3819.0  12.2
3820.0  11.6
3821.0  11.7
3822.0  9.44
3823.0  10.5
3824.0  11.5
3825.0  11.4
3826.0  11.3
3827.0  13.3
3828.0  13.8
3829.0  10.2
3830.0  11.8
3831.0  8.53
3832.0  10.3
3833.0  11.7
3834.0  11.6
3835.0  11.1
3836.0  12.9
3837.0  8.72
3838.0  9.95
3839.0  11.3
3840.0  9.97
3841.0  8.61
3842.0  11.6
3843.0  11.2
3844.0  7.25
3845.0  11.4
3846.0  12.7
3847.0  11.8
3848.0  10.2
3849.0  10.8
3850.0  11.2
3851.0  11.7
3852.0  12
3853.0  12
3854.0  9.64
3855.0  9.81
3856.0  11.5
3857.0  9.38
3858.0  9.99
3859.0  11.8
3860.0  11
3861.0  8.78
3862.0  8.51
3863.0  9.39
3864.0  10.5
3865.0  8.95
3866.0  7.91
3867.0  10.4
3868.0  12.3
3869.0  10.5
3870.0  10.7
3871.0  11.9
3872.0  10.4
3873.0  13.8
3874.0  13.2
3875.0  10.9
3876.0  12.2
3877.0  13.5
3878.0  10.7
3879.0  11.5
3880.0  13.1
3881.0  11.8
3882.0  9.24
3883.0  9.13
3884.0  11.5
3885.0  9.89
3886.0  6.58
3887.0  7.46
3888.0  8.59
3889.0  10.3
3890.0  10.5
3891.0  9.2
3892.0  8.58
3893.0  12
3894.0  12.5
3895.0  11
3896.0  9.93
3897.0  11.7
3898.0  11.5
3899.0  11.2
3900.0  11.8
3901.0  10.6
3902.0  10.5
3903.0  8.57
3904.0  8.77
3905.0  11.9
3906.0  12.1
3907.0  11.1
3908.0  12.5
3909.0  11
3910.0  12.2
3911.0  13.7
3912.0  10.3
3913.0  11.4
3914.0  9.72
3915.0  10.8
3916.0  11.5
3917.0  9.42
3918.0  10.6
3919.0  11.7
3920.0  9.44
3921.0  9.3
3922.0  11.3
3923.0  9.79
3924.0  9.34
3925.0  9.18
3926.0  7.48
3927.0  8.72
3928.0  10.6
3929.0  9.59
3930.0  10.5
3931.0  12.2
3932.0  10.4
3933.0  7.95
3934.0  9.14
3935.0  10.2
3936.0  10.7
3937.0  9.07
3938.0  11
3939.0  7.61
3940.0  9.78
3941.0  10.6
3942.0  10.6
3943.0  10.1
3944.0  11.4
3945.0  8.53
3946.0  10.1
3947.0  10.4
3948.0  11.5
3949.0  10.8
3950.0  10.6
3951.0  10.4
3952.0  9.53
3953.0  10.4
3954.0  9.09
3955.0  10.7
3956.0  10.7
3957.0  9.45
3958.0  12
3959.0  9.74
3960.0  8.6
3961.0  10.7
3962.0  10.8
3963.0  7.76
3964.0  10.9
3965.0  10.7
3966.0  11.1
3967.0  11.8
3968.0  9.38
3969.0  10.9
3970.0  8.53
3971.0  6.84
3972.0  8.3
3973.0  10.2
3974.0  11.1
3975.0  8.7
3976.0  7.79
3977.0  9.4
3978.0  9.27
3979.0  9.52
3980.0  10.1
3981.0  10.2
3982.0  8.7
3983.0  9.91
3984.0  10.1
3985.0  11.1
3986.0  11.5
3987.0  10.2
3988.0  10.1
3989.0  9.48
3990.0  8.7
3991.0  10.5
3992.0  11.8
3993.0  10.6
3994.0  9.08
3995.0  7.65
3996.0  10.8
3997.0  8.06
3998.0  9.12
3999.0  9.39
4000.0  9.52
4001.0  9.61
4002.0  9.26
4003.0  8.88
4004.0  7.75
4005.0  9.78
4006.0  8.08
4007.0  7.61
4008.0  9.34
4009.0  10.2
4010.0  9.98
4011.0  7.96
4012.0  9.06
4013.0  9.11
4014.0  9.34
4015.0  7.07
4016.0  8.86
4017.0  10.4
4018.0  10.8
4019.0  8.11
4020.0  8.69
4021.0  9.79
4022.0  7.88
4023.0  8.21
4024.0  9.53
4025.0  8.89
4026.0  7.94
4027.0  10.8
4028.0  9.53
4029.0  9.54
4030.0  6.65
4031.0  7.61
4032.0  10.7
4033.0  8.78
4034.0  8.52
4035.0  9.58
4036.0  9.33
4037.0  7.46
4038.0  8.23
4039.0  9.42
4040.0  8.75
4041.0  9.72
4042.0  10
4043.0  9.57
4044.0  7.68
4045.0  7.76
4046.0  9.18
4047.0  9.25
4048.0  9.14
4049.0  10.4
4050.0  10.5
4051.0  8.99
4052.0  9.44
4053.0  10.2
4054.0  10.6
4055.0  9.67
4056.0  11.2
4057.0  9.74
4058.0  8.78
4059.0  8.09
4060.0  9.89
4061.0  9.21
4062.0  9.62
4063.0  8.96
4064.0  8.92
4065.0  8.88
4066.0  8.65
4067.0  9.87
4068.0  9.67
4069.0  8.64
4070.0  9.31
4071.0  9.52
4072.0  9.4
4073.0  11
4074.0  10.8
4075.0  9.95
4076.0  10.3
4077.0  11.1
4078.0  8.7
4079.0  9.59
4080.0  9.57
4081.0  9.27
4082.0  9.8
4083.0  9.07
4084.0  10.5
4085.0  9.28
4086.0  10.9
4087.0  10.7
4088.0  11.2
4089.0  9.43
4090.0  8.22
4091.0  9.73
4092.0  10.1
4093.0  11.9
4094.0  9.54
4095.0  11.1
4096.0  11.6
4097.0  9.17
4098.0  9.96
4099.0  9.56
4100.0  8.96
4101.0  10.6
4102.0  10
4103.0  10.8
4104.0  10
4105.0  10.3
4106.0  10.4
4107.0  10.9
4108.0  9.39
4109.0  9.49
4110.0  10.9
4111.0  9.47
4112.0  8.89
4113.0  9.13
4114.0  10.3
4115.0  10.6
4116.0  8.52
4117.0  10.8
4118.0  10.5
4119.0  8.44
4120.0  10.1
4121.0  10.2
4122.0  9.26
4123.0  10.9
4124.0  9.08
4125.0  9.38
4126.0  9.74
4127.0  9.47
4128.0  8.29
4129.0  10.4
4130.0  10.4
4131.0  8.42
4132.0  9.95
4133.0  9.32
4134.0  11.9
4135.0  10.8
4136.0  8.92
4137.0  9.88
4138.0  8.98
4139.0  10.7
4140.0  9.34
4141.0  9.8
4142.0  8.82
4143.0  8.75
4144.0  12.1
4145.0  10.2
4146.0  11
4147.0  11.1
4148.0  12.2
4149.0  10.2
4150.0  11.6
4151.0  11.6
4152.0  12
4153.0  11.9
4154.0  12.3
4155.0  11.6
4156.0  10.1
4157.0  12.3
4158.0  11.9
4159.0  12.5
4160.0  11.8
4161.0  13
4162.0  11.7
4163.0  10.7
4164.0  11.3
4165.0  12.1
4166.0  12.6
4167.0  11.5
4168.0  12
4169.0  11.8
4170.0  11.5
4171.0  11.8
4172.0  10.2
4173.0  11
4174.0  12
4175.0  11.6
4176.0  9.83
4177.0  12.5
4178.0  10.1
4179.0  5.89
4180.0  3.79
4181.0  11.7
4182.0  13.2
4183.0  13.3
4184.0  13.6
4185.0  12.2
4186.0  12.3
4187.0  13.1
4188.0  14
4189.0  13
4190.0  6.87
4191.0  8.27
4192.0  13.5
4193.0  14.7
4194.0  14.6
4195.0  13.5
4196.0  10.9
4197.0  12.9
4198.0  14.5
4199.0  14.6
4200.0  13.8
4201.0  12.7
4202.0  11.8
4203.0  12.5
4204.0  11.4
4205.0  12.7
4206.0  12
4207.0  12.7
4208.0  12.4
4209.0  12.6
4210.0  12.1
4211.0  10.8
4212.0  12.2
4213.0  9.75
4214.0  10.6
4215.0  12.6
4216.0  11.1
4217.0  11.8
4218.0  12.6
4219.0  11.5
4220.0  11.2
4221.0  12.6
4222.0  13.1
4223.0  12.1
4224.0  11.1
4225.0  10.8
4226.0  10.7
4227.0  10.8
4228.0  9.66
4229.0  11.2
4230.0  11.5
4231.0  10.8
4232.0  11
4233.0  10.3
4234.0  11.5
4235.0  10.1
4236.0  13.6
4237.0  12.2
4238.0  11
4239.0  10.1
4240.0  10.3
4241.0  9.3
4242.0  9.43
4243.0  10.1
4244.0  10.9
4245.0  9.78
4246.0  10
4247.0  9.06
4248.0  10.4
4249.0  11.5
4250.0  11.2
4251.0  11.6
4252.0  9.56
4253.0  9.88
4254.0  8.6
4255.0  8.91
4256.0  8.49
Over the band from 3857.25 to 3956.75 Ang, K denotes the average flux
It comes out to 10.4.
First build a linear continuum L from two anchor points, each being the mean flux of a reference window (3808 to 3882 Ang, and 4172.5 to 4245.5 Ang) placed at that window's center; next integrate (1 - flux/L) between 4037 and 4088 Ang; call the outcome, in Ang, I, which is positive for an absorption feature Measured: 7.9 Ang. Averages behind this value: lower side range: 11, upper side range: 11.5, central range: 9.54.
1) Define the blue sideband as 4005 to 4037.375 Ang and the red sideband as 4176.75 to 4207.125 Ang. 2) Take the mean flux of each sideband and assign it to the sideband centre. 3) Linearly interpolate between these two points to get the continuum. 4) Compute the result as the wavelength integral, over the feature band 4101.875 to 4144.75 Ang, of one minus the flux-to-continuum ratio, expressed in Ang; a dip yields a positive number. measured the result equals 3.6 Ang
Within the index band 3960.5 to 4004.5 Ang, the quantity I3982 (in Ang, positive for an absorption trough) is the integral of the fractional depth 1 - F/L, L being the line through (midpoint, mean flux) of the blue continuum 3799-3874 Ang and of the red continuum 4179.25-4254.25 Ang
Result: 5.77 Ang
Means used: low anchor 10.9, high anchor 11.5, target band 9.68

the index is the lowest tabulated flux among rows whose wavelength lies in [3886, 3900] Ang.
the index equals 6.58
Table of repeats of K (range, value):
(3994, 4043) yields 8.99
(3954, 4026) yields 9.5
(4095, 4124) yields 9.97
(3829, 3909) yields 10.7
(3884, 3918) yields 10.6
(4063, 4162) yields 10.2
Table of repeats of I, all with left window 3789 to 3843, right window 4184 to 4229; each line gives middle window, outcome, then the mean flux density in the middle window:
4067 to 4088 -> 3.3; 9.89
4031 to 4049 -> 4.1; 9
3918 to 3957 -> 4.7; 10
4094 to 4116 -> 3.3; 10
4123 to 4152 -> 4.3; 10.1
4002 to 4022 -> 4.5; 8.97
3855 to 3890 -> 2.2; 10.5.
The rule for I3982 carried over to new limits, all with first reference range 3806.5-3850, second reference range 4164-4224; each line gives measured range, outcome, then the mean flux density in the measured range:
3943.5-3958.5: 1.2 Ang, 10.4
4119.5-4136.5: 2.8 Ang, 9.8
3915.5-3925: 0.9 Ang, 10.2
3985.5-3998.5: 1.8 Ang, 9.81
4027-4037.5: 2.4 Ang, 8.87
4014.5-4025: 2.3 Ang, 8.93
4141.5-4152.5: 0.8 Ang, 10.9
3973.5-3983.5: 1.7 Ang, 9.47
